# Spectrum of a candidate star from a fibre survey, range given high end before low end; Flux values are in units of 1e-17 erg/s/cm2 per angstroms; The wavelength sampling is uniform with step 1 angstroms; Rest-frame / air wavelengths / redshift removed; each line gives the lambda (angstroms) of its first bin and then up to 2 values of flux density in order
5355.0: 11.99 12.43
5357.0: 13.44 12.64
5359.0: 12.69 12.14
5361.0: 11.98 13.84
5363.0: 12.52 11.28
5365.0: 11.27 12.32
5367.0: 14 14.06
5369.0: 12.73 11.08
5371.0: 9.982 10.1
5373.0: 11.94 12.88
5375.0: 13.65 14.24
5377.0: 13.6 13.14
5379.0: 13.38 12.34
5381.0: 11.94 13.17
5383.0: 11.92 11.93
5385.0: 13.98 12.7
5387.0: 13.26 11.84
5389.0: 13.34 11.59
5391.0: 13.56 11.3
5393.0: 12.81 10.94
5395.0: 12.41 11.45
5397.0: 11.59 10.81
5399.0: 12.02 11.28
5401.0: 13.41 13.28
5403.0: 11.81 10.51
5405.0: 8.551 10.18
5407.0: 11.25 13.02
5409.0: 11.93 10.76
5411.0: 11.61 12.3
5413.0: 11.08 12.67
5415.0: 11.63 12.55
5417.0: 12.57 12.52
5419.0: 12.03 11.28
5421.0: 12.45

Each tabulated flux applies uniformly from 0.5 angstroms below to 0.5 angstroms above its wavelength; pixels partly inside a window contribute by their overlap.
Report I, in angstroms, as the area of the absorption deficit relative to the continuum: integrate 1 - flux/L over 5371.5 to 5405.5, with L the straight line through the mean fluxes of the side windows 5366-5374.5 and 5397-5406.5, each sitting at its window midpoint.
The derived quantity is -1.72 angstroms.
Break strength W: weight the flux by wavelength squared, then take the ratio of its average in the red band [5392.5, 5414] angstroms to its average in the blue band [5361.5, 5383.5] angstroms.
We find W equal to 0.9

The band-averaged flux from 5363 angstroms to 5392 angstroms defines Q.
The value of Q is 12.5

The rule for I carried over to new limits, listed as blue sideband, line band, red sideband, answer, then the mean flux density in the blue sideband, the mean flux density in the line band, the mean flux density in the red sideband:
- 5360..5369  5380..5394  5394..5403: -0.4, 12.6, 12.5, 12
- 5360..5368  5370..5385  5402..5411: -0.4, 12.5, 12.4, 11.2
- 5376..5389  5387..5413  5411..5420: 1.4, 12.8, 11.8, 12.1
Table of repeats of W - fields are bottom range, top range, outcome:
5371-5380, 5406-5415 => 0.94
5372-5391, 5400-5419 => 0.93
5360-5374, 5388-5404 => 1.01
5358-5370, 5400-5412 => 0.93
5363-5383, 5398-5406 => 0.93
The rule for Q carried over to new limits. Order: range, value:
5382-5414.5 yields 11.9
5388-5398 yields 12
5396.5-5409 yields 11.5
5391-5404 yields 11.9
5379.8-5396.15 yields 12.4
